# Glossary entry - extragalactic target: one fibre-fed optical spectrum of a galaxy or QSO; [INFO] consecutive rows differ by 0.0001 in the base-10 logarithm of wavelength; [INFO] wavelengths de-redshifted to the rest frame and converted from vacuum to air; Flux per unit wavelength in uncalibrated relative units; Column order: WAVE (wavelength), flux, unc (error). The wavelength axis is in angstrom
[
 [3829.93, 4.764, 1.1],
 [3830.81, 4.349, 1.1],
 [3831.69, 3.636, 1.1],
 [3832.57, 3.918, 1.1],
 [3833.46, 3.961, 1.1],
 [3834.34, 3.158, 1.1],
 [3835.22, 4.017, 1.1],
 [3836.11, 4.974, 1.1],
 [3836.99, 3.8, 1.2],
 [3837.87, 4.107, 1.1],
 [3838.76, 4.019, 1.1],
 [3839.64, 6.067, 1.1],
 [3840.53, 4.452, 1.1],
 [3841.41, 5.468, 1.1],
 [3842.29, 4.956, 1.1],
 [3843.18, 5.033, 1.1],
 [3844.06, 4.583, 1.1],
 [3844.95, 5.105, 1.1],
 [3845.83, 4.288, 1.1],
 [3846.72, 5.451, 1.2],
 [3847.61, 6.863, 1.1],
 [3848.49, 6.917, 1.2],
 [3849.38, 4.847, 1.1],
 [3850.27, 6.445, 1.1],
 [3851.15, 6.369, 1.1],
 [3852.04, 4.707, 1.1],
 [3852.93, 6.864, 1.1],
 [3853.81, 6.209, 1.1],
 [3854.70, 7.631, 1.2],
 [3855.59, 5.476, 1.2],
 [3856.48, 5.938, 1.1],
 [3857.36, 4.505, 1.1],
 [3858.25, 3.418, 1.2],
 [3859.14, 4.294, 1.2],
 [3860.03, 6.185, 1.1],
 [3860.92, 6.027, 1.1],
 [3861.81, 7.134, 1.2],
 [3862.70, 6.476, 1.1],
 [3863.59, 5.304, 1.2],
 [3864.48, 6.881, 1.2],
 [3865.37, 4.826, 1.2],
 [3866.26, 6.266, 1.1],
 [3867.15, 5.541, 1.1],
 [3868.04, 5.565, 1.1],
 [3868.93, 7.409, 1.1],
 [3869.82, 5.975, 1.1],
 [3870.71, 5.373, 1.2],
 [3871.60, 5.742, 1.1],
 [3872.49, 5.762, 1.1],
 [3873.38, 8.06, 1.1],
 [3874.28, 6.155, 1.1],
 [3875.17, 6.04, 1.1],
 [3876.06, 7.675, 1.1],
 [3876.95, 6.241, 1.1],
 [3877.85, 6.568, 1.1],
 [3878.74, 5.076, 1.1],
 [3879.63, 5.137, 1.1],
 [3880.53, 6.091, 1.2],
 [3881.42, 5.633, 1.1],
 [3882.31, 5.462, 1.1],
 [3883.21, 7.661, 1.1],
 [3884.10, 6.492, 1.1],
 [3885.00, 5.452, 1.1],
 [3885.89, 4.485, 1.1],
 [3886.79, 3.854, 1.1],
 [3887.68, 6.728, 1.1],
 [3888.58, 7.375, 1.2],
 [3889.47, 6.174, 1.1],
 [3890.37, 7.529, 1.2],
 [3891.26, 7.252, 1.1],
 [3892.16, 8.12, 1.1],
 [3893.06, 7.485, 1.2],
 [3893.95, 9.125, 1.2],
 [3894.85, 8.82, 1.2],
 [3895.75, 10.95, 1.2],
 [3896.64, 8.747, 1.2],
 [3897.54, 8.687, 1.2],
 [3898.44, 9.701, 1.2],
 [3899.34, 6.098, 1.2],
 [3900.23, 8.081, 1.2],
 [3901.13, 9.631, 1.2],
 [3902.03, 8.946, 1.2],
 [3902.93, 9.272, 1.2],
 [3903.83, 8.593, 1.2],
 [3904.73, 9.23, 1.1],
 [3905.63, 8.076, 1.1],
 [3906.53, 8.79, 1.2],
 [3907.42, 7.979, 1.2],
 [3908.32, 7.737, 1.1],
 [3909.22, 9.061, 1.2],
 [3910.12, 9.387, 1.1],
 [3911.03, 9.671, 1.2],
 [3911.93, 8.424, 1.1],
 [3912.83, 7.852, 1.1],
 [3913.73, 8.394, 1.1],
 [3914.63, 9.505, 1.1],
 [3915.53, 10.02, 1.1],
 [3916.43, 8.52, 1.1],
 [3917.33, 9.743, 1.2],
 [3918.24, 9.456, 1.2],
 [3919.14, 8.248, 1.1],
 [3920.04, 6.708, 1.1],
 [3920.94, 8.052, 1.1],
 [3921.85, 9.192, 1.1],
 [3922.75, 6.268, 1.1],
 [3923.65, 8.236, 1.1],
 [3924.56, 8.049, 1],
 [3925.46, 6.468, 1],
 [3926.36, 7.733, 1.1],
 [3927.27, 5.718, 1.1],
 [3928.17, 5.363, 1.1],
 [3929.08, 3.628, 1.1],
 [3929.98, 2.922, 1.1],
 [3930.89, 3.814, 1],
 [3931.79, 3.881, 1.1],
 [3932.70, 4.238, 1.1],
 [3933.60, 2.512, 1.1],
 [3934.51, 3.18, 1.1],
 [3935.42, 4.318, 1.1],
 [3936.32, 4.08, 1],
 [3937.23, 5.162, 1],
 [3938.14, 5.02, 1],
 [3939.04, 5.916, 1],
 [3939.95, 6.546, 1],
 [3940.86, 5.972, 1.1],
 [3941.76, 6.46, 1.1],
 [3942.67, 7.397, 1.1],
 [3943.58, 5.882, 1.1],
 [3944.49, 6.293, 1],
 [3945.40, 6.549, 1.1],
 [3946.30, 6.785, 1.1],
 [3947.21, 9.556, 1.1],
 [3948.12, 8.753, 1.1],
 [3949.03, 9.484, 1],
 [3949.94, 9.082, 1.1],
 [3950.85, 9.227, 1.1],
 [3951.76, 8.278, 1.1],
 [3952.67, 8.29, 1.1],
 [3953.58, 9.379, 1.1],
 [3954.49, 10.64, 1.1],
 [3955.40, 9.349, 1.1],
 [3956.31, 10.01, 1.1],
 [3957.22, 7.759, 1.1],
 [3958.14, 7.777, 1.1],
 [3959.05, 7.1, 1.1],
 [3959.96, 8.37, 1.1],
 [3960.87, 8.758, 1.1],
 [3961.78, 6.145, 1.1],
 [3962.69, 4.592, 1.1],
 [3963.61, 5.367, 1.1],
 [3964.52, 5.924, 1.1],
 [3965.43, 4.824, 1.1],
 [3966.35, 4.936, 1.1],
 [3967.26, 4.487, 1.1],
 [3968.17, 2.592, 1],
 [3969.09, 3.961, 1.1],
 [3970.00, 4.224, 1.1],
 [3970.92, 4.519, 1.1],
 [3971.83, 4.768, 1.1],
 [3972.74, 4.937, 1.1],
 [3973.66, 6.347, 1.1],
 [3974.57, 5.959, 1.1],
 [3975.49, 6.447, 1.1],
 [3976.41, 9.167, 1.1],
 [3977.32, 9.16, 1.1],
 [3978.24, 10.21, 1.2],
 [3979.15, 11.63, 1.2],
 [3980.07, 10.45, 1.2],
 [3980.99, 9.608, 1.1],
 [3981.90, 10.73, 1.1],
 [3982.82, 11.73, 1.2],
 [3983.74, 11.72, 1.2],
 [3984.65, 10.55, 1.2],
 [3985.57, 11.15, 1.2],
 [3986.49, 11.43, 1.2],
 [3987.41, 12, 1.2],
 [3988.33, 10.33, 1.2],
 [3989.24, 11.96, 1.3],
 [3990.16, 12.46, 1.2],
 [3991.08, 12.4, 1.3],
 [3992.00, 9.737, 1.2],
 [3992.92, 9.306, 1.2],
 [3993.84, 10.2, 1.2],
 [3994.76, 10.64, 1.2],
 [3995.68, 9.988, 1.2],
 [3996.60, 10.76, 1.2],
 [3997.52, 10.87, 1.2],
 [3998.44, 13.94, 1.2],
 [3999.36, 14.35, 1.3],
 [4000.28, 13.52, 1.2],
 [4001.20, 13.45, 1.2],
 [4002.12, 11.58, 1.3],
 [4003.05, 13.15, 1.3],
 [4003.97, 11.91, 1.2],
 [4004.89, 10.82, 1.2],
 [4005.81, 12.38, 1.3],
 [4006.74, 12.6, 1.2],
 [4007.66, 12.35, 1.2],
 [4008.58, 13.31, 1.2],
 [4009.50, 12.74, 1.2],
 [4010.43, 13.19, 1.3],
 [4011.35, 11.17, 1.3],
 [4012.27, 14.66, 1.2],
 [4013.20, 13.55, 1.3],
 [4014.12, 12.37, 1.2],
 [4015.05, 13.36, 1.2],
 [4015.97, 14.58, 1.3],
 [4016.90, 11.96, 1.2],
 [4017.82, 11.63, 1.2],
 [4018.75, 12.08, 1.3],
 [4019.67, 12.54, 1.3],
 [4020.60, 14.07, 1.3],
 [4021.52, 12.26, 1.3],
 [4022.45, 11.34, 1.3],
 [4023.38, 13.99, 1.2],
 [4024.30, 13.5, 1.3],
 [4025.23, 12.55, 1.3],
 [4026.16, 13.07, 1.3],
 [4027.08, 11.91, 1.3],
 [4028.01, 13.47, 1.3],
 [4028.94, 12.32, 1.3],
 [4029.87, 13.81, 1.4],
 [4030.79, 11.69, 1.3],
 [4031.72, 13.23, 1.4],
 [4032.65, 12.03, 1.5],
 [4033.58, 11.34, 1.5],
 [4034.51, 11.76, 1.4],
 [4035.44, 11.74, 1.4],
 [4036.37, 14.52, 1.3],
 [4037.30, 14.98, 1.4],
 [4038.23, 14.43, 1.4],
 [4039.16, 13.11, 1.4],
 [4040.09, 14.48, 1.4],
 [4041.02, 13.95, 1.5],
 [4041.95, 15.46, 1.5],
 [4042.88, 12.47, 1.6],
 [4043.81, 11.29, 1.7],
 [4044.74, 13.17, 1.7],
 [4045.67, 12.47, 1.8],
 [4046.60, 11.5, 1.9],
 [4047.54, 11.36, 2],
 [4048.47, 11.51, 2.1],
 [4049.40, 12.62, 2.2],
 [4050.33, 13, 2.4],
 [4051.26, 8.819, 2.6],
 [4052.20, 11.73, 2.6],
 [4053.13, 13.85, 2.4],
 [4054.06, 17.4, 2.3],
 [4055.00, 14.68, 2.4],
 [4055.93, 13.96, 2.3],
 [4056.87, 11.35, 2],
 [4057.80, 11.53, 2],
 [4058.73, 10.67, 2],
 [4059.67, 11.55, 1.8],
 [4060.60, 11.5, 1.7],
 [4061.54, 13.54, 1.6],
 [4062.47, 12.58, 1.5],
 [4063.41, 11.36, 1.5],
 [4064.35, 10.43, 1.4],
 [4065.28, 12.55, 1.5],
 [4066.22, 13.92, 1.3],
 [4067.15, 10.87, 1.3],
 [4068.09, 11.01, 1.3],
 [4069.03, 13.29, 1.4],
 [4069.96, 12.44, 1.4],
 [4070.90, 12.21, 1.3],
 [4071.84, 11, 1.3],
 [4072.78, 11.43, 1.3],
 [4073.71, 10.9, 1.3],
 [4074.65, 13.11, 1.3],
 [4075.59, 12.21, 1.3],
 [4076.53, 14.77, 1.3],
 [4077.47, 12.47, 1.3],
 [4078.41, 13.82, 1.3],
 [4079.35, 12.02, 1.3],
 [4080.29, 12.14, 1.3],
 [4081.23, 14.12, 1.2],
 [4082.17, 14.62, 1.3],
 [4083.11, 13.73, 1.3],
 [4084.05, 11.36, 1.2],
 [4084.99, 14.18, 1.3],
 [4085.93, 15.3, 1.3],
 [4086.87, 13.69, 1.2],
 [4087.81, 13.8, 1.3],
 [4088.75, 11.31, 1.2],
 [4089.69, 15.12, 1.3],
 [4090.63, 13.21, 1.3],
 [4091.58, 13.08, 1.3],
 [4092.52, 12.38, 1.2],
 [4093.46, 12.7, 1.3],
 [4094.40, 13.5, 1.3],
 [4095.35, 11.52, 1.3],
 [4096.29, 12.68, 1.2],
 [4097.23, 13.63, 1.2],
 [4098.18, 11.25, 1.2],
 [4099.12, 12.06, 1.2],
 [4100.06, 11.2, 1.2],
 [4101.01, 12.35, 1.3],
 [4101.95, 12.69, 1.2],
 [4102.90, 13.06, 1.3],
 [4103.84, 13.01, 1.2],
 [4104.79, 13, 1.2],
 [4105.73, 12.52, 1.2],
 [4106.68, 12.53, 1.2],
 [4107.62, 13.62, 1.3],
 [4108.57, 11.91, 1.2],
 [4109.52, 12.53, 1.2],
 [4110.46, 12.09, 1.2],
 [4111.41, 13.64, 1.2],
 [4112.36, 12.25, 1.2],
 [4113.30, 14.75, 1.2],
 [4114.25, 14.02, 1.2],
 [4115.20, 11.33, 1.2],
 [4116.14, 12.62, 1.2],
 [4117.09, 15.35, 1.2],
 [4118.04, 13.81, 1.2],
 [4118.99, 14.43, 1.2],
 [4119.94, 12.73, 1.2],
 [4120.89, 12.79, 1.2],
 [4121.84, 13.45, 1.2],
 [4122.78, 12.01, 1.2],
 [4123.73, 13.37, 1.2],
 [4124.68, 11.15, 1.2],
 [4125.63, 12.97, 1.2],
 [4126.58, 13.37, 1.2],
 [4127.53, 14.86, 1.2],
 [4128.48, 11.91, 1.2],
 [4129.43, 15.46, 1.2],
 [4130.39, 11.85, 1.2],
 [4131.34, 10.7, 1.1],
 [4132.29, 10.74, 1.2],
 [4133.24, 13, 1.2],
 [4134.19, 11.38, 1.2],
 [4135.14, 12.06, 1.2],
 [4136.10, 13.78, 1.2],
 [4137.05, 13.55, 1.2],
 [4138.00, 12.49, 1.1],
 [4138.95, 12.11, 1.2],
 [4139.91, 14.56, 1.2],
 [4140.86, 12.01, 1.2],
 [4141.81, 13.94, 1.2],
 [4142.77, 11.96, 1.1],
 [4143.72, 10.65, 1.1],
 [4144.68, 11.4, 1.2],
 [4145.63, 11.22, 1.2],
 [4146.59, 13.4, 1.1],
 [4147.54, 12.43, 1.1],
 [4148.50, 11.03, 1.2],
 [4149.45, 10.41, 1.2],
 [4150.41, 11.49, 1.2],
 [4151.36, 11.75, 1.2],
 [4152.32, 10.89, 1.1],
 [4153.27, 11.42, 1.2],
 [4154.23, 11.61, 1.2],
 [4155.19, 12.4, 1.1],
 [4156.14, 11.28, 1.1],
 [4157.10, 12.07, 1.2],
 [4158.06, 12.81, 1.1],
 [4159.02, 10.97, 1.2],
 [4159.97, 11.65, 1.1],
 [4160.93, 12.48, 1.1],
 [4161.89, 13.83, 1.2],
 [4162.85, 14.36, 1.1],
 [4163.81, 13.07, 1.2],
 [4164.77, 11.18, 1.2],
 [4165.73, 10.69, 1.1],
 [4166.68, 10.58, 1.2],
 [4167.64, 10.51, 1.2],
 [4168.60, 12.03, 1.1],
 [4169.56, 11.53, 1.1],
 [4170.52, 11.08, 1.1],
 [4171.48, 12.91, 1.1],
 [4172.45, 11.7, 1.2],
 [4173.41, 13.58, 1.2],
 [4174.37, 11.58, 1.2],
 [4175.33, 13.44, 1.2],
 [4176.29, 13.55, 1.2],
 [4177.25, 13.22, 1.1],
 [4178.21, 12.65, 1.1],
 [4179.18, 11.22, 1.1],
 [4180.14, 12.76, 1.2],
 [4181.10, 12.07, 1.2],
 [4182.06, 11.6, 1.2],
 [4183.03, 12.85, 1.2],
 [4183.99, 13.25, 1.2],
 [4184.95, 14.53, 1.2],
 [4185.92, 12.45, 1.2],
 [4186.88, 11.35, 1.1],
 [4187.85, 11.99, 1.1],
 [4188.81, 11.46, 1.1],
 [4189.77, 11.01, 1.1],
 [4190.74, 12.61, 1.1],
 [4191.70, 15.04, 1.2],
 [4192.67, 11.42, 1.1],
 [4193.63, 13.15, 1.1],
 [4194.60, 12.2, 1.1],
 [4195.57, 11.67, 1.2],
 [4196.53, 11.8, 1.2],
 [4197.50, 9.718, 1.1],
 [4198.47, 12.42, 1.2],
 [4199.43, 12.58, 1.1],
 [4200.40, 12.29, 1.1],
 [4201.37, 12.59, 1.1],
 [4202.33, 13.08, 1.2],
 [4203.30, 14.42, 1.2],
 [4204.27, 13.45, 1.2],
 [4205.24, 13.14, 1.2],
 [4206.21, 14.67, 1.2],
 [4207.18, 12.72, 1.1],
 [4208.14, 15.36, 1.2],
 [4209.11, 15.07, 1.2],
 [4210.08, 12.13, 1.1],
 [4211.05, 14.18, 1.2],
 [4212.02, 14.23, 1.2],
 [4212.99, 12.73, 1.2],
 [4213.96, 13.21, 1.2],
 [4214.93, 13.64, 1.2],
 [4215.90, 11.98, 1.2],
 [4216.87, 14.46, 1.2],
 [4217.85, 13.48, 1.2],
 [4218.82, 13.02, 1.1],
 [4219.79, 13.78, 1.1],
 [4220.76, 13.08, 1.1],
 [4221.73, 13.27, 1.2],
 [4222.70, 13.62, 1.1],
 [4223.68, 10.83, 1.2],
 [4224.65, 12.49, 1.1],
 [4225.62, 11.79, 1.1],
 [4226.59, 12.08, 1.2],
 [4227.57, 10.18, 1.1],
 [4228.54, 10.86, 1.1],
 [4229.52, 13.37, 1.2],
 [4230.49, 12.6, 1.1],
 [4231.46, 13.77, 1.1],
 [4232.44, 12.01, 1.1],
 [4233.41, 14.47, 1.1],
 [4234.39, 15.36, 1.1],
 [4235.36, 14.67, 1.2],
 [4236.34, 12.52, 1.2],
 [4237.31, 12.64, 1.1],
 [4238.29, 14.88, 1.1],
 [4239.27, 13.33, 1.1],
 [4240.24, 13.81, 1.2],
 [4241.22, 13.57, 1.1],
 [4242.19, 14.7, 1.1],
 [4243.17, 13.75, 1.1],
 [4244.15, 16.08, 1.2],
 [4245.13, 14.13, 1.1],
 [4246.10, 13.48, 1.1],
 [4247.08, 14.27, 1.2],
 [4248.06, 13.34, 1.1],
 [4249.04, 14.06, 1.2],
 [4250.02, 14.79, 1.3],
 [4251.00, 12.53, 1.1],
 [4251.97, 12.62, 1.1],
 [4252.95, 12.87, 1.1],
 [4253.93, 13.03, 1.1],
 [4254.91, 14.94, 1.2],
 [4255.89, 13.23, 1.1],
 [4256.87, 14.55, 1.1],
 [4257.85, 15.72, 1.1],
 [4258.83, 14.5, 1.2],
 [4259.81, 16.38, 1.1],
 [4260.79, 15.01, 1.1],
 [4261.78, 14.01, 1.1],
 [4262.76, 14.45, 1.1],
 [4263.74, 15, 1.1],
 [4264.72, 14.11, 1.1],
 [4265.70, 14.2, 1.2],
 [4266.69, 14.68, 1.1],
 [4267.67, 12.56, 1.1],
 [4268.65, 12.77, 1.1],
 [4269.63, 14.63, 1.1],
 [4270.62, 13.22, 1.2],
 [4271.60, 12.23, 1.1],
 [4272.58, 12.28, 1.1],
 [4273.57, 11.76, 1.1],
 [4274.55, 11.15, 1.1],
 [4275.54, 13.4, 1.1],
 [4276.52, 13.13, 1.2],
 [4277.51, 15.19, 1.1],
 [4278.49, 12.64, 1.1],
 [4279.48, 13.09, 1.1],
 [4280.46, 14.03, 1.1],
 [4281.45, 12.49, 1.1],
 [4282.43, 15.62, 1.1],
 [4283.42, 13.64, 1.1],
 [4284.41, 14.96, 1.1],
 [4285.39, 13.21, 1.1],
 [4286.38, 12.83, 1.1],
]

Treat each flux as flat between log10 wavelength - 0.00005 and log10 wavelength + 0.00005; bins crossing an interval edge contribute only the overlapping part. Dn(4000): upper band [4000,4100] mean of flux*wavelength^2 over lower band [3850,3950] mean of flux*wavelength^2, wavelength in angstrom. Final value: 2.01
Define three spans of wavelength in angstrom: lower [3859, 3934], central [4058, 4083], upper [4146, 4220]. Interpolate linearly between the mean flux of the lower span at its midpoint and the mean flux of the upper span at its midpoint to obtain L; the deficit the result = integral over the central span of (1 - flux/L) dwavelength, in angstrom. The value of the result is -4.8 angstrom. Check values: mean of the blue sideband 7.05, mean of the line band 12.3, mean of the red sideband 12.5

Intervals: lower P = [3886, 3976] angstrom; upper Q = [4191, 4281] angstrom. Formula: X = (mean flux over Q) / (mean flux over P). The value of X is 1.88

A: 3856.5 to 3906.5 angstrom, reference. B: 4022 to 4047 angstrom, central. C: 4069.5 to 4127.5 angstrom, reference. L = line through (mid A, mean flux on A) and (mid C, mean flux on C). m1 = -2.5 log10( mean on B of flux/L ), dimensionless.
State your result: -0.17 mag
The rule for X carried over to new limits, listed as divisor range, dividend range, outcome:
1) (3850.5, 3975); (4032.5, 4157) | 1.86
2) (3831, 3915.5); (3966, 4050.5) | 1.75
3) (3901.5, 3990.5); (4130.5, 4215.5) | 1.63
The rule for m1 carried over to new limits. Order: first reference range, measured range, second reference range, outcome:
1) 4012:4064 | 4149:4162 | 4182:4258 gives 0.113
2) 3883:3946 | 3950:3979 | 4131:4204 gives 0.167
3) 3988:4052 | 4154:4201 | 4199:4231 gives 0.062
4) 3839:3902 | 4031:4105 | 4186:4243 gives -0.246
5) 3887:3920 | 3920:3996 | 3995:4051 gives 0.363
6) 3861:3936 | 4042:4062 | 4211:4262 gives -0.241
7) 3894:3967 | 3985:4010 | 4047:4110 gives -0.206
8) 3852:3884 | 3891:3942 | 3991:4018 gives 0.096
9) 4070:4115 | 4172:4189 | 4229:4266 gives 0.081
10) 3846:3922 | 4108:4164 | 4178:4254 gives -0.084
